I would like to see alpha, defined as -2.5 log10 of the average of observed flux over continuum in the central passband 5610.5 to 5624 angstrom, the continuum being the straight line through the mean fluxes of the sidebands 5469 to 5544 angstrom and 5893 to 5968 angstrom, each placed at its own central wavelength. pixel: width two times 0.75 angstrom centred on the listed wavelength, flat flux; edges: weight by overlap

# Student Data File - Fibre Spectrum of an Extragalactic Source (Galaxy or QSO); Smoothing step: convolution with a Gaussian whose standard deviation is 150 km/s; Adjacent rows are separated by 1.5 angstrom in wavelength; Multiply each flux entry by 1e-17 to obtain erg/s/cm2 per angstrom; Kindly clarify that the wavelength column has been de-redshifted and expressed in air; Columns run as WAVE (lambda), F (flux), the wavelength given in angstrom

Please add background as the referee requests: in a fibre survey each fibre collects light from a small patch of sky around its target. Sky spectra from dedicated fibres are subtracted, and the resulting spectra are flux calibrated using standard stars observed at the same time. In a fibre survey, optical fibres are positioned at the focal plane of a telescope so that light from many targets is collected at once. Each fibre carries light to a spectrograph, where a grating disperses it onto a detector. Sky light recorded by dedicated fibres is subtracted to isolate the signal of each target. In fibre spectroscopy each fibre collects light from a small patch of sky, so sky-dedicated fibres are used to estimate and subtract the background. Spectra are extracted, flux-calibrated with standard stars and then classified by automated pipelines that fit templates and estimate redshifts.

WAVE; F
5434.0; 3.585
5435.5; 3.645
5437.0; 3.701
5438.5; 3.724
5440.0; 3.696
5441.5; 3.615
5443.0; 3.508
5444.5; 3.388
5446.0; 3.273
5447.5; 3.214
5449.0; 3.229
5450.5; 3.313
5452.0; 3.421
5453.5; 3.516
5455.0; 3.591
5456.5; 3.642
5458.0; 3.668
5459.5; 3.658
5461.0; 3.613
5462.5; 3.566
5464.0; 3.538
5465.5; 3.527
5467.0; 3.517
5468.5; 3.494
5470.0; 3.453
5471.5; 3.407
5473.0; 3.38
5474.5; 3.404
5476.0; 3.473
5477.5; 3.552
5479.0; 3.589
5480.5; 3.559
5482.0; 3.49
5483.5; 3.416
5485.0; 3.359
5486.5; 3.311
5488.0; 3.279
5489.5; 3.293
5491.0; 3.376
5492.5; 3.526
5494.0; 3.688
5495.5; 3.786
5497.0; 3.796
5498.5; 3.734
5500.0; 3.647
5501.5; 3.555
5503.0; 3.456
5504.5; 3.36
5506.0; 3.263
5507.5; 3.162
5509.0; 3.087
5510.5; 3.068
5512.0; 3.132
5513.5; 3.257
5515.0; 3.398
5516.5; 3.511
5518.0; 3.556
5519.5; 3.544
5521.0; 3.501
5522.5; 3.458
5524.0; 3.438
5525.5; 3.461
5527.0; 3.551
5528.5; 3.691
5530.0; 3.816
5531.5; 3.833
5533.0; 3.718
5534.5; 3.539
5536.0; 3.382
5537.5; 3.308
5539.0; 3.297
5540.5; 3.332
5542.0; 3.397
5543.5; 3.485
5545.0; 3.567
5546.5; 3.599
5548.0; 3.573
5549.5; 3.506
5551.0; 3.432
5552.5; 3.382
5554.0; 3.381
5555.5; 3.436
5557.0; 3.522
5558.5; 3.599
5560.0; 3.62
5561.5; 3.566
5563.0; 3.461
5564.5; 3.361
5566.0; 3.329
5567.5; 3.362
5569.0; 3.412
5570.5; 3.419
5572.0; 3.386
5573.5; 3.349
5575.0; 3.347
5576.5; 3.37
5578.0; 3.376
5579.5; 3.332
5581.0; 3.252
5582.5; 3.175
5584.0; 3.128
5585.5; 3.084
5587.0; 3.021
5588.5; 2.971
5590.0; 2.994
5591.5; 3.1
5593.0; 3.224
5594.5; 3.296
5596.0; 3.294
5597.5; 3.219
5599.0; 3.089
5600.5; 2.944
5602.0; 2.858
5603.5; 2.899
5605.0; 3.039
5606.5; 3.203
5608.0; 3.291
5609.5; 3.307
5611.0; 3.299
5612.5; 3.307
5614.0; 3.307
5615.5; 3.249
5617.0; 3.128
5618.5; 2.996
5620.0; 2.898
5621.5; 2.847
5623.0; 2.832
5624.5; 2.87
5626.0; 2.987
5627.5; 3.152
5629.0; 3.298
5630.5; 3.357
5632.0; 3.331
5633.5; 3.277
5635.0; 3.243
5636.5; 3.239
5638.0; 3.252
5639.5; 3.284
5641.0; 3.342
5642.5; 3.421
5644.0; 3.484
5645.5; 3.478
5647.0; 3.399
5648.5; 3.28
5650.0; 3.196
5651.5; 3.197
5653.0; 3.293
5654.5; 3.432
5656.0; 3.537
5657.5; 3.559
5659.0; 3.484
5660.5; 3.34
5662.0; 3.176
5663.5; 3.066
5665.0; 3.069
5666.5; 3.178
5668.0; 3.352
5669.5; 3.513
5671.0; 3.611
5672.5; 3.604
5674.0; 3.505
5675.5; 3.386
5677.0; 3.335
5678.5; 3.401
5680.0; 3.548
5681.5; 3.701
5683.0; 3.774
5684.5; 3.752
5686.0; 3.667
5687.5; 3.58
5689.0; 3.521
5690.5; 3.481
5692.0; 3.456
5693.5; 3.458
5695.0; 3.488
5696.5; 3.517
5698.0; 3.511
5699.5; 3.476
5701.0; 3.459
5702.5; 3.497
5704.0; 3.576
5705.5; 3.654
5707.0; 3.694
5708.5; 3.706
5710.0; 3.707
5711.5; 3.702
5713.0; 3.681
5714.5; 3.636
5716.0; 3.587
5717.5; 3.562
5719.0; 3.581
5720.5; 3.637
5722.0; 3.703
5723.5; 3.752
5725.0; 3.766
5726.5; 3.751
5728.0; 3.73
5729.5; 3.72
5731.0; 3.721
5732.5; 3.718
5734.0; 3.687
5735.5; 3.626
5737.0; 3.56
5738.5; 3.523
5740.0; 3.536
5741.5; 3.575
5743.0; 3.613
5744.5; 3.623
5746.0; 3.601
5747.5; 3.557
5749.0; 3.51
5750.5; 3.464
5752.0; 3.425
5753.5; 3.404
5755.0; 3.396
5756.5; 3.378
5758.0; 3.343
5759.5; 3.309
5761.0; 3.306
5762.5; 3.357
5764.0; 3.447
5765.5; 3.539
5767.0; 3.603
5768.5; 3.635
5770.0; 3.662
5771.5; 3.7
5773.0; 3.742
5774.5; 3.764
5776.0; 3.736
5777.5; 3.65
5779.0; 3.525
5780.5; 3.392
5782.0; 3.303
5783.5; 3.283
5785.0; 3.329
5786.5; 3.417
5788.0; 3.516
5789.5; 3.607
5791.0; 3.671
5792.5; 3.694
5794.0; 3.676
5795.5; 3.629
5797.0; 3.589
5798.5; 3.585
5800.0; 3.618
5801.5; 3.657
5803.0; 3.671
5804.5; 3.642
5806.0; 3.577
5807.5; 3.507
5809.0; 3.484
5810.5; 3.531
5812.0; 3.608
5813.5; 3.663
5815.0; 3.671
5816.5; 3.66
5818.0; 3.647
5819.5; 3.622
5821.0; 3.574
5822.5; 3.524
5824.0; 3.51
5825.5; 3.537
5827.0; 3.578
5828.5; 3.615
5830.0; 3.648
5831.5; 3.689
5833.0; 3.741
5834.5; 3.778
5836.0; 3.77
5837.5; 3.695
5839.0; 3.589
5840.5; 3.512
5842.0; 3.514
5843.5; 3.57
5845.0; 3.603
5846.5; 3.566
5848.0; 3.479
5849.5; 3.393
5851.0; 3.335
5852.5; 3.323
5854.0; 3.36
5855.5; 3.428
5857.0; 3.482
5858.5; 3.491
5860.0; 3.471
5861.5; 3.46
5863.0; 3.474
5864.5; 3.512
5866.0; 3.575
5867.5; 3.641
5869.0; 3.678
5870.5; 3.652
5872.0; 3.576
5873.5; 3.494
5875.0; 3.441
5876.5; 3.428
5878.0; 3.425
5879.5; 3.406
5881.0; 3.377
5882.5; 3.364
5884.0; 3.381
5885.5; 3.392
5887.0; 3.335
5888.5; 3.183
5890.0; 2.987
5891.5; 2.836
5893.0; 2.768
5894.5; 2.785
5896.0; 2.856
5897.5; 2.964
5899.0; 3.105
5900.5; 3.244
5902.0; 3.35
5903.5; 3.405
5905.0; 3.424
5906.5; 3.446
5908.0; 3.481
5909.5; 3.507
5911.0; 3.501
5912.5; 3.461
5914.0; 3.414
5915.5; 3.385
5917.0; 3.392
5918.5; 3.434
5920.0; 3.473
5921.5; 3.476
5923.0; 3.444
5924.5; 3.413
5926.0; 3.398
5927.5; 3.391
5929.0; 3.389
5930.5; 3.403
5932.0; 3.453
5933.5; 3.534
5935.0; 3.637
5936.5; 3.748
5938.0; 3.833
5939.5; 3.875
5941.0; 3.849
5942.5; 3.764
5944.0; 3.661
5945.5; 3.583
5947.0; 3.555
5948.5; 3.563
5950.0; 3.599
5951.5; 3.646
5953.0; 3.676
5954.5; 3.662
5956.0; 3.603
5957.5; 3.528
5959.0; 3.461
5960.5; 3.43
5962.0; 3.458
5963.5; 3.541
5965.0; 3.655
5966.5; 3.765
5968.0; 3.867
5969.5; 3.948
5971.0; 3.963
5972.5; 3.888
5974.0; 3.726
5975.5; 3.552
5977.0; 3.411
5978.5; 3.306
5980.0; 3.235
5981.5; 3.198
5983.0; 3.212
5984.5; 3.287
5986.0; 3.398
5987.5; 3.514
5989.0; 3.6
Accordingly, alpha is 0.13 mag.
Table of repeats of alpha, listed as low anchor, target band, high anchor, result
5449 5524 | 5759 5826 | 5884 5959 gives -0.04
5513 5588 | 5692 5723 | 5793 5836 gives -0.01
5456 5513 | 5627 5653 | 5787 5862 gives 0.07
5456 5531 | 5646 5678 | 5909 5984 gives 0.05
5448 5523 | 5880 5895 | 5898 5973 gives 0.13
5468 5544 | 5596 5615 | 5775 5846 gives 0.11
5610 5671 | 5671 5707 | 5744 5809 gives -0.06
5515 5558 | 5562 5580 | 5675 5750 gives 0.05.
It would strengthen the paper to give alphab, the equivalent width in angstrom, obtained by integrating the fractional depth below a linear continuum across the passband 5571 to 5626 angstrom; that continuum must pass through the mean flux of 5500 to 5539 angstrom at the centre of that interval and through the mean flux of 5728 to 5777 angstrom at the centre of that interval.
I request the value 5.3 angstrom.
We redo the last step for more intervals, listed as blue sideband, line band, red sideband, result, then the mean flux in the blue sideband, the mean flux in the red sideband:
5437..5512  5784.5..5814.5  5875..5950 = -1.47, 3.47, 3.4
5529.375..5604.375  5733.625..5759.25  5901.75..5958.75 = -0.54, 3.35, 3.54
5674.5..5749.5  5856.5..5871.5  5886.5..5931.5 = -0.83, 3.6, 3.29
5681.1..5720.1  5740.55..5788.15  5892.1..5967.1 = 0.72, 3.59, 3.47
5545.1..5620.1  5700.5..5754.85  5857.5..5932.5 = -4.85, 3.28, 3.37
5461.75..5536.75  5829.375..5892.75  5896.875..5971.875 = 0.99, 3.48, 3.54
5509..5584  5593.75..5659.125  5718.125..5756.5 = 5.40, 3.44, 3.6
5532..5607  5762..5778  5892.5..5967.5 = -1.04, 3.32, 3.47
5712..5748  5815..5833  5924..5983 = 0.06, 3.64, 3.59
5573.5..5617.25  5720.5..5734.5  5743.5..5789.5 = -1.21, 3.18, 3.5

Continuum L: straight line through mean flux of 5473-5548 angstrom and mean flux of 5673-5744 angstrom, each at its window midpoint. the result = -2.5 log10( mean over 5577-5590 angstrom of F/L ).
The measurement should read 0.12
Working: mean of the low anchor 3.47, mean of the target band 3.16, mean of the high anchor 3.6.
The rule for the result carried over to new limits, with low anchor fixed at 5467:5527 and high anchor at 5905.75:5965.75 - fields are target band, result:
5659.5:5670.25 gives 0.08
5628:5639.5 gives 0.06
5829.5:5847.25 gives -0.04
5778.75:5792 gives 0.02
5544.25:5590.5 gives 0.03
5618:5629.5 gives 0.17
